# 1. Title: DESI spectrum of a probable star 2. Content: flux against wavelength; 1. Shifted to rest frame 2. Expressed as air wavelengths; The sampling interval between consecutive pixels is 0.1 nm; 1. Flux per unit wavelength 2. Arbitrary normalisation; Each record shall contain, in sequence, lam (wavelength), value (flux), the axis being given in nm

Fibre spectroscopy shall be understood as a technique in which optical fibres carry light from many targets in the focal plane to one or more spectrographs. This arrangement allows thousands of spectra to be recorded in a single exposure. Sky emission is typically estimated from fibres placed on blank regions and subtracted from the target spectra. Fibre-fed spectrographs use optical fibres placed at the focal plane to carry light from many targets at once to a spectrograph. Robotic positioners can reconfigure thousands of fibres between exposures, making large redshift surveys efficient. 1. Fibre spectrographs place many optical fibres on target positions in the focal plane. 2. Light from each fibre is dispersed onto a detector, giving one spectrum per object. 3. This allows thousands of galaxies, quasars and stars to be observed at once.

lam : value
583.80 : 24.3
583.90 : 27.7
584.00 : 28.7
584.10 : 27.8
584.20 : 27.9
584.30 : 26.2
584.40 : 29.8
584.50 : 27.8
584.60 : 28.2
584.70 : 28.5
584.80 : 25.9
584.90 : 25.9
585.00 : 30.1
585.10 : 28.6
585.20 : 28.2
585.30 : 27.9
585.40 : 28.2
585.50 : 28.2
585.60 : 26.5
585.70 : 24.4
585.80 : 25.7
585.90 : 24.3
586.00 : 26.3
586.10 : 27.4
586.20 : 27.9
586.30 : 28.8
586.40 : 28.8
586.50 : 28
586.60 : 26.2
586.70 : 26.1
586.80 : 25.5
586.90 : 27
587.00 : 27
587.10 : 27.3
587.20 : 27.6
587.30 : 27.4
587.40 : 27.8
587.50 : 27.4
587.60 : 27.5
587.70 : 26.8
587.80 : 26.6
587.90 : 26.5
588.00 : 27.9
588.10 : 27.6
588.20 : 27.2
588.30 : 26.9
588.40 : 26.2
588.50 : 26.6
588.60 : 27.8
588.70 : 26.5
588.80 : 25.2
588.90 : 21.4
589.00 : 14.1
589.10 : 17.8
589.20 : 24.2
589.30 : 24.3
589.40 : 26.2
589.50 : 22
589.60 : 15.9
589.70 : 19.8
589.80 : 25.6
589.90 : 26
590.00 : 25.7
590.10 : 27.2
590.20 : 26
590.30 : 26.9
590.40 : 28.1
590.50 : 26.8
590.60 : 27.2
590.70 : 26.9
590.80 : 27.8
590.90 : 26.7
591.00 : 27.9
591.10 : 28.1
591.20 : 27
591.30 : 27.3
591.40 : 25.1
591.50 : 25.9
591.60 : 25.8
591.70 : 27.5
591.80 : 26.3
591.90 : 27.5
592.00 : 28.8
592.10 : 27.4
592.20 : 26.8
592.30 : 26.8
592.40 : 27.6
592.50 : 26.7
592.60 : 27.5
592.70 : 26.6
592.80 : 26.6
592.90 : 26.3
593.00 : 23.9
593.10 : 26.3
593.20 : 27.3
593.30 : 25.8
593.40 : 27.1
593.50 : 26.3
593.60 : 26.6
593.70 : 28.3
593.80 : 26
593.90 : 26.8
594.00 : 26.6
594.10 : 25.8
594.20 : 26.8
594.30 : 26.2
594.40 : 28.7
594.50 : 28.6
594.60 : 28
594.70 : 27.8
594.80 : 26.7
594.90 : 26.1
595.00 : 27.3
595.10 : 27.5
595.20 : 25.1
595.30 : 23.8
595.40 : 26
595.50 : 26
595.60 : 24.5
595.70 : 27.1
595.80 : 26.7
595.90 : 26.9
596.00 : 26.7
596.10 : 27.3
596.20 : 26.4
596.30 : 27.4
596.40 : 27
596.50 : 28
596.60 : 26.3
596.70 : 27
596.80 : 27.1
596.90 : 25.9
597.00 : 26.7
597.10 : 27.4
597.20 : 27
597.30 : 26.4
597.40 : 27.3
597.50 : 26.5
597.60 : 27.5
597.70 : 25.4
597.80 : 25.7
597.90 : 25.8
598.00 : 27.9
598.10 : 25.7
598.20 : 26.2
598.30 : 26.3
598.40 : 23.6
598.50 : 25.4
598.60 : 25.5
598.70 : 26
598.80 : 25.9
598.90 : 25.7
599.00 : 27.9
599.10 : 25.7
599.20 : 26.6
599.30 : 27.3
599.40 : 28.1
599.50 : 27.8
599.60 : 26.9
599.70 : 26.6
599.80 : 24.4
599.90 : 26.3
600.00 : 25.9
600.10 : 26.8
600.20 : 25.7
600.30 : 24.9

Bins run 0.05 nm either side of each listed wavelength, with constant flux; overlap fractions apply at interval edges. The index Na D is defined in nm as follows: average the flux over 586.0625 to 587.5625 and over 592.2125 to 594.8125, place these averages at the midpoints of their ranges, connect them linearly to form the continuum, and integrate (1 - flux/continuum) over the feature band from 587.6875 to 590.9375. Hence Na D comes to 0.249 nm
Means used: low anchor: 27.3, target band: 25.1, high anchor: 26.8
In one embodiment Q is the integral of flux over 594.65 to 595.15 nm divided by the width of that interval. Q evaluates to 27.1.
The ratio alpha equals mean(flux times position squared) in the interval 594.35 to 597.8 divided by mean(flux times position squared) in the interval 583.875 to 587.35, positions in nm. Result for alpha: 1.0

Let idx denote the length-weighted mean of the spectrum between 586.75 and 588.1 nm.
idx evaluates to 27.1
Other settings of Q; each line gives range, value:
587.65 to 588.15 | 27.1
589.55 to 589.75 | 17.9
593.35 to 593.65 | 26.7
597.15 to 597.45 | 26.9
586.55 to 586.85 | 25.9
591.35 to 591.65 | 25.6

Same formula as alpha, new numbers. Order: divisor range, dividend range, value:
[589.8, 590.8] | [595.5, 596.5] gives 1.02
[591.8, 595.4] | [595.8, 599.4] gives 1.00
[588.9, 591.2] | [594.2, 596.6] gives 1.11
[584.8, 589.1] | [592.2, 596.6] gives 1.03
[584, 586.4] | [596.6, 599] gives 1.00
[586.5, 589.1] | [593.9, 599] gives 1.05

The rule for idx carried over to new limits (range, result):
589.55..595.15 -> 26.5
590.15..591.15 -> 27.2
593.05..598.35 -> 26.7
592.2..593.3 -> 26.5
